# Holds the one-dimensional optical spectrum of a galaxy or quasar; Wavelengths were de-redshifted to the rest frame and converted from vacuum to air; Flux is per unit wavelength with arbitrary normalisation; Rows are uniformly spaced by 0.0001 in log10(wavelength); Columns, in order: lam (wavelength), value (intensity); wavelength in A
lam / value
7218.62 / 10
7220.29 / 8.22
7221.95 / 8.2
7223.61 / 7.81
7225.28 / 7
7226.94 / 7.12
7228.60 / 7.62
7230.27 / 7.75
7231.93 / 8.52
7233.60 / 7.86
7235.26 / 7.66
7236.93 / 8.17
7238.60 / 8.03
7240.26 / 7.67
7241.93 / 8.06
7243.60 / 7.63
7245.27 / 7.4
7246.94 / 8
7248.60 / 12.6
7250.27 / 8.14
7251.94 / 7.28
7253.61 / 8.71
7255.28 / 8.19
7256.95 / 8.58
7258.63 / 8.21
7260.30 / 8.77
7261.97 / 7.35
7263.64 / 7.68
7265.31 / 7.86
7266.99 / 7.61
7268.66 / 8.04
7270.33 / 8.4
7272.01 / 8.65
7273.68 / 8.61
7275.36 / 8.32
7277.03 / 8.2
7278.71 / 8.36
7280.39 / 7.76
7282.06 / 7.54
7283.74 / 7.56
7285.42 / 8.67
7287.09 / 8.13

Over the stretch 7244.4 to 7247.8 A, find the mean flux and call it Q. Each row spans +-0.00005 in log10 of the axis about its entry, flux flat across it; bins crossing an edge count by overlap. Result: 7.76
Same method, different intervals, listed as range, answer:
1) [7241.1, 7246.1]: 7.69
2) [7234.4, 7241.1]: 7.89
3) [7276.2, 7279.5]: 8.27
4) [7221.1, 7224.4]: 8.02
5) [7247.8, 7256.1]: 8.97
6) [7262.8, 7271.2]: 7.92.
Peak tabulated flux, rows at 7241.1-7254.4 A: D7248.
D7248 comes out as 12.6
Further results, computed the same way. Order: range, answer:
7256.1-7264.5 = 8.77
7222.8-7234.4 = 8.52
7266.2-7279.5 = 8.65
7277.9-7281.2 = 8.36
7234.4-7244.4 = 8.17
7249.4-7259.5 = 8.71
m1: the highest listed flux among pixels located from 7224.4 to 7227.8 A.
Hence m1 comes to 7.12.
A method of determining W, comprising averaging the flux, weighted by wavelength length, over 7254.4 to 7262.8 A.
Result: 8.22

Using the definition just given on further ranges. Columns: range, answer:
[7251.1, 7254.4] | 7.98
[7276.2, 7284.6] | 7.88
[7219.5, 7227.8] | 7.67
